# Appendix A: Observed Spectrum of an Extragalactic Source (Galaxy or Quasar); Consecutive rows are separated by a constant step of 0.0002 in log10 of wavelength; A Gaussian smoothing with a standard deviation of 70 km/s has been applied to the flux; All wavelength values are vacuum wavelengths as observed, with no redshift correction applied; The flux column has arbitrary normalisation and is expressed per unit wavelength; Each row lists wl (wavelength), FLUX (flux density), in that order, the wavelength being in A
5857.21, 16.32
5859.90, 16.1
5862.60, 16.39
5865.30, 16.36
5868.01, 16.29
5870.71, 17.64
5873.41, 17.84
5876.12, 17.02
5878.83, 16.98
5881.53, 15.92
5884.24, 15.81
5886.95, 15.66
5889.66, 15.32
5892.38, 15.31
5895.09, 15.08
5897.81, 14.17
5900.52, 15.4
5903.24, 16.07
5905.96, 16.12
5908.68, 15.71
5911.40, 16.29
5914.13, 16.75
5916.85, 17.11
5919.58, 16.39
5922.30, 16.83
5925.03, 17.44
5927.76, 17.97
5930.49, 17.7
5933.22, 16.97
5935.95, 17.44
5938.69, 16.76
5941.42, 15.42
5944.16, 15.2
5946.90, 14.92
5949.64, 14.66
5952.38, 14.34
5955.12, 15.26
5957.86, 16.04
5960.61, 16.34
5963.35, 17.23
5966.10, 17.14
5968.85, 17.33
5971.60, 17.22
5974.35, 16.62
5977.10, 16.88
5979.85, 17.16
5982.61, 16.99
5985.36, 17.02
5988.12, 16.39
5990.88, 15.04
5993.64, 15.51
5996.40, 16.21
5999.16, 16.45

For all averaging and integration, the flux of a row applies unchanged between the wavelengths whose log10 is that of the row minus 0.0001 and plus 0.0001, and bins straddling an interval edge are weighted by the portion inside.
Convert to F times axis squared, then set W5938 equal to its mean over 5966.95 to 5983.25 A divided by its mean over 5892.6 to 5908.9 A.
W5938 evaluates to 1.1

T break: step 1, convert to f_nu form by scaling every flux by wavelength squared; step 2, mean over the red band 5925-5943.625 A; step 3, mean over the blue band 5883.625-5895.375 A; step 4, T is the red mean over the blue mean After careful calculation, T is 1.12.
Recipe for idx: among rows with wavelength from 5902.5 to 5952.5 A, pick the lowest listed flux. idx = 14.34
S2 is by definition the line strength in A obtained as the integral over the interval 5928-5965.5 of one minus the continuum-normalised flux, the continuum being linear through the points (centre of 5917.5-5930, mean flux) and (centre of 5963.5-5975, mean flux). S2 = 2.3 A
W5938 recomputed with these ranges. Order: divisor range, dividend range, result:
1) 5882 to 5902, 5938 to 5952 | 1.02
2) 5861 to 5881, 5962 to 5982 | 1.05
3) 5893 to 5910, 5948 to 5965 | 1.03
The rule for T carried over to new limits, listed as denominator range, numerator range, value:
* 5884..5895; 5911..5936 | 1.12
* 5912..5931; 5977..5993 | 0.99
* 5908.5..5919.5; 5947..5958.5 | 0.92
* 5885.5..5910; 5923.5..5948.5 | 1.09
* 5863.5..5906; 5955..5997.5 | 1.06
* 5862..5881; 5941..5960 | 0.92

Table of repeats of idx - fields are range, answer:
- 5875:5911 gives 14.17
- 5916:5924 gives 16.39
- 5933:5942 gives 15.42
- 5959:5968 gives 16.34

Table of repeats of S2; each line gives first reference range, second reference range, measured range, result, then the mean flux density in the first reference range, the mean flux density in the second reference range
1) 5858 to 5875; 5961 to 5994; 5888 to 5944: 1.5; 16.8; 16.7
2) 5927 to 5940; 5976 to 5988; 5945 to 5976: 1.9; 17.3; 17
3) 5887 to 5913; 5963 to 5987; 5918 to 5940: -1.5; 15.5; 17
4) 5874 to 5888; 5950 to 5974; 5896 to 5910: 0.7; 16.4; 16.3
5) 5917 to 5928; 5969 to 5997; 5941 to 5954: 1.5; 17.1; 16.5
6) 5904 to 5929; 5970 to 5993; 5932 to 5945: 0.2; 16.7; 16.6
